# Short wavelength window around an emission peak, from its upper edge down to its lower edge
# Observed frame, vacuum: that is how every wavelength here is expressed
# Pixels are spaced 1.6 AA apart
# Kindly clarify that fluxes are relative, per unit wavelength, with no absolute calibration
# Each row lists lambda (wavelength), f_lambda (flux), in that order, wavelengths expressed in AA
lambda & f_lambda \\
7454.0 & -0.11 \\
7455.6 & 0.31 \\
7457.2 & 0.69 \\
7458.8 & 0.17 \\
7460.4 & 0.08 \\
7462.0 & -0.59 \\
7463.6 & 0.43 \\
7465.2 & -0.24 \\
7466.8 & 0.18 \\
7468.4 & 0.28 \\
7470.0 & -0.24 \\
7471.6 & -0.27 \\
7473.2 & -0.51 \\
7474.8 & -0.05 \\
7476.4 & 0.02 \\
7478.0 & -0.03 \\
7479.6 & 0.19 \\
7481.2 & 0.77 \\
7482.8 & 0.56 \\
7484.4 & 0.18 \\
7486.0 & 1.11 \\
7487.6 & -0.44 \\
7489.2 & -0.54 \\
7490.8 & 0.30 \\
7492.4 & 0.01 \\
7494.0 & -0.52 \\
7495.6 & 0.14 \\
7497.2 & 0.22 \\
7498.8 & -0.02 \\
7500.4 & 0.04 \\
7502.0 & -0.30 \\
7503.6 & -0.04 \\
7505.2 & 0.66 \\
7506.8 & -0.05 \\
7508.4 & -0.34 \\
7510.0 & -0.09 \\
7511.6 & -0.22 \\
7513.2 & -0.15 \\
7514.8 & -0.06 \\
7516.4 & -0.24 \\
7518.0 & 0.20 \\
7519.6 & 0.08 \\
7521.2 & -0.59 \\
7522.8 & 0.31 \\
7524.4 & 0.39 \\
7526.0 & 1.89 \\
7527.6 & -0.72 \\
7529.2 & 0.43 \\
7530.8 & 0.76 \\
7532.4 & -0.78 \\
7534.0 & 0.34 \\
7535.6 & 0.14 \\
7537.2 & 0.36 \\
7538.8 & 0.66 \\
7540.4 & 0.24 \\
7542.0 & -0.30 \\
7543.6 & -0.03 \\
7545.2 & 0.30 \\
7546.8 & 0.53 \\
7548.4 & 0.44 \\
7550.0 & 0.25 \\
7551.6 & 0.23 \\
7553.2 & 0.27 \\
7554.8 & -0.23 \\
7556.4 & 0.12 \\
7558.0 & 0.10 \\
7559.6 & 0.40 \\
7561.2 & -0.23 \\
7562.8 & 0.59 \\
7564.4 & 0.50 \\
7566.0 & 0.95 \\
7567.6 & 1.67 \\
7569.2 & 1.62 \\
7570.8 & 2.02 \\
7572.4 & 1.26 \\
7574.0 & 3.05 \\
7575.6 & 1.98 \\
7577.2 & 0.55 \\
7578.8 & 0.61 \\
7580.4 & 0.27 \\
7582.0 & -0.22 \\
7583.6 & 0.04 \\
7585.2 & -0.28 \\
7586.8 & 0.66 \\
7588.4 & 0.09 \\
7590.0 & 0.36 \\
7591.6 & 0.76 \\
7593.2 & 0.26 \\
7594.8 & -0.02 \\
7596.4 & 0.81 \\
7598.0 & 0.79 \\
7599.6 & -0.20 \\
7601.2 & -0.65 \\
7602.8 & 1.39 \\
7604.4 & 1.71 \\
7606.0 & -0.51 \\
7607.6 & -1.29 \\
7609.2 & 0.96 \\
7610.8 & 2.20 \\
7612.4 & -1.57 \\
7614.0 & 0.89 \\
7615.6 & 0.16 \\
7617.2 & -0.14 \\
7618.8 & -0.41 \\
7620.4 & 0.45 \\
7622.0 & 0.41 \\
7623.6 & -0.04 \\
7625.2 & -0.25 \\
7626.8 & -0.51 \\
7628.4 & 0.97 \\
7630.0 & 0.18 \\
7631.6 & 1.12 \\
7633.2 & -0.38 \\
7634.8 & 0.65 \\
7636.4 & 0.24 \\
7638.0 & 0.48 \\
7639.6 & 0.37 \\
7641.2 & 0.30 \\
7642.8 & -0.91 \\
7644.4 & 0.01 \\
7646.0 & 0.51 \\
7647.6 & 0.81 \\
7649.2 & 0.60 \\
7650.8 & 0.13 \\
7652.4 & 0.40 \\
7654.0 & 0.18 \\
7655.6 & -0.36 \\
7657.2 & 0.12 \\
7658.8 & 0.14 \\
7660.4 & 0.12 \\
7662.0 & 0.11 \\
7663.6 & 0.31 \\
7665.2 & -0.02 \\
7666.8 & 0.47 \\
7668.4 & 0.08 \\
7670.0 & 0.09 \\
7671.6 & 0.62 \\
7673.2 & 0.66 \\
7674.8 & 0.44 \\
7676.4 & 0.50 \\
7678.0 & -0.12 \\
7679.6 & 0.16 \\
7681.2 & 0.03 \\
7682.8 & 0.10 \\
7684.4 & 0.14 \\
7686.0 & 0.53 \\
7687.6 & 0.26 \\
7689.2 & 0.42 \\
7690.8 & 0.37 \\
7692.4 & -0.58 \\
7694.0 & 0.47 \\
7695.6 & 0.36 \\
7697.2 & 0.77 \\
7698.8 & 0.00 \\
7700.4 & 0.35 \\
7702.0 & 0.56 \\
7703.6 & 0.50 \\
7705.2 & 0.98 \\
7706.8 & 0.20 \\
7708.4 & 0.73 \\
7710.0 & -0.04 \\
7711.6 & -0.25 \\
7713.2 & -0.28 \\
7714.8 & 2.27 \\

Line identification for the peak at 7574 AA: [O II]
